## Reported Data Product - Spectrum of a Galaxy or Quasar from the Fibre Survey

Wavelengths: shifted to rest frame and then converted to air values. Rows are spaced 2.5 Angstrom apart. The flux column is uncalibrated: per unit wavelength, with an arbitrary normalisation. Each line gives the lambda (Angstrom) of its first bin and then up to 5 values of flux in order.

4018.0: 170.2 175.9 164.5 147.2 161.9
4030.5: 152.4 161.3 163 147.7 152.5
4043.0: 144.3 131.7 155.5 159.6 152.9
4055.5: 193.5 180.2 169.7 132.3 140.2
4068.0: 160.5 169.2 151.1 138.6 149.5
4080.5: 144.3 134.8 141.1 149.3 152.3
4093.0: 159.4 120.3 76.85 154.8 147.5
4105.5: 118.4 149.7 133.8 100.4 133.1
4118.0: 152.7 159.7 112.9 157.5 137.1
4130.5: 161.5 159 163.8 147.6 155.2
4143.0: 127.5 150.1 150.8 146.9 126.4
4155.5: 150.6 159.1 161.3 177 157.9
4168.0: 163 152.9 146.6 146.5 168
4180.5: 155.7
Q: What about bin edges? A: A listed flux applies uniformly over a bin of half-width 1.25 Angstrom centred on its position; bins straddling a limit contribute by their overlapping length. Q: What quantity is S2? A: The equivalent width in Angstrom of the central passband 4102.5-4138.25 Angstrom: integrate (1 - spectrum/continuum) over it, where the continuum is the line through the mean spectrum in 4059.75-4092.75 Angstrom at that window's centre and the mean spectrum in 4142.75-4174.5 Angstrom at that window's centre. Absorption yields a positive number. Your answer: 2.0 Angstrom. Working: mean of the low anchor 149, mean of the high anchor 152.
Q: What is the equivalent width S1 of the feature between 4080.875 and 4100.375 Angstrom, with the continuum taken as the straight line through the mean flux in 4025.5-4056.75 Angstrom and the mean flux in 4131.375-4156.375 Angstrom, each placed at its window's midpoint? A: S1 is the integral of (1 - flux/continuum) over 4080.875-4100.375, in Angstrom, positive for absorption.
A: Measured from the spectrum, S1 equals 2.2 Angstrom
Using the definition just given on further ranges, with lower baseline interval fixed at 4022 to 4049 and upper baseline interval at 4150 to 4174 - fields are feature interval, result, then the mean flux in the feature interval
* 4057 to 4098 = 1.65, 147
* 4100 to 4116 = 2.16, 133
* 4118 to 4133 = 0.64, 147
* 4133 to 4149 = 0.44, 150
